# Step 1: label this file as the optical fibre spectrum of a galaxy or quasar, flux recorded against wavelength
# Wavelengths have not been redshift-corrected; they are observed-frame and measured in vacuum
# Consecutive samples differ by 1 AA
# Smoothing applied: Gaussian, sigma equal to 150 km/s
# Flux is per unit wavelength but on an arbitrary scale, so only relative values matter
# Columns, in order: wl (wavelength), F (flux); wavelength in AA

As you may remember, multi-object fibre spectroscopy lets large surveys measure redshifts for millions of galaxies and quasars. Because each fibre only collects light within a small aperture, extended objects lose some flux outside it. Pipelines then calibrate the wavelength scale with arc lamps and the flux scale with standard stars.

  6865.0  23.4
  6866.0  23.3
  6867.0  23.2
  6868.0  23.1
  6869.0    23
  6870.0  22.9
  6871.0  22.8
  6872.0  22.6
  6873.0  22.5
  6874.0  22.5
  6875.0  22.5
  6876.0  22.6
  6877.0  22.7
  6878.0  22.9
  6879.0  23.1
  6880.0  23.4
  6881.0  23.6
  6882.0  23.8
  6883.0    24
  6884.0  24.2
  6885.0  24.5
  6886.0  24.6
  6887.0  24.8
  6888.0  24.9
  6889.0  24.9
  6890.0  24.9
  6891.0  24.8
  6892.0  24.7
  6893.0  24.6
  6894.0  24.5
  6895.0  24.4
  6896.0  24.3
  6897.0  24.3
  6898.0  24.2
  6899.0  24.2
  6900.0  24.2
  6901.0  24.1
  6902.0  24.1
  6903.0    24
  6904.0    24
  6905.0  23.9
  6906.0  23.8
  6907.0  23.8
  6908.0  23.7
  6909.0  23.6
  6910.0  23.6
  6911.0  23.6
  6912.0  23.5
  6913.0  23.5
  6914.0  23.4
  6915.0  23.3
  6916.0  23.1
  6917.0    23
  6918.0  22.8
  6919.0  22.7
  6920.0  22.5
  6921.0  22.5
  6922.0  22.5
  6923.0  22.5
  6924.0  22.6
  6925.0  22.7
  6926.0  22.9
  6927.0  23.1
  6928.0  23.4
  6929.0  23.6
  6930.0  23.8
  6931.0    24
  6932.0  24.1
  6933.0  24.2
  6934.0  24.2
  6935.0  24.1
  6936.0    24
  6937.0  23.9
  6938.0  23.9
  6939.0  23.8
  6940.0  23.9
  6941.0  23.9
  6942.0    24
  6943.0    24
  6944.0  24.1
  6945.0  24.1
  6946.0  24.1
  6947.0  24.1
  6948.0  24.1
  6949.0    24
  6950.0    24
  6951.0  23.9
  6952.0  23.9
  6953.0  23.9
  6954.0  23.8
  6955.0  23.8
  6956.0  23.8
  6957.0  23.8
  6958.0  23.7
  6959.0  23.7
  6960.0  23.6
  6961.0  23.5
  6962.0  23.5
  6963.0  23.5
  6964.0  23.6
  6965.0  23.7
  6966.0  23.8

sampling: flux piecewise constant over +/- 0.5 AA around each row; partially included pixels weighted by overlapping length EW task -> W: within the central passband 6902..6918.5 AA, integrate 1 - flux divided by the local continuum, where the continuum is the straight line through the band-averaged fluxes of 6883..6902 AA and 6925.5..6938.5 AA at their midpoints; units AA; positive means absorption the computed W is 0.4 AA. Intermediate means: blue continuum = 24.5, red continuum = 23.8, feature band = 23.6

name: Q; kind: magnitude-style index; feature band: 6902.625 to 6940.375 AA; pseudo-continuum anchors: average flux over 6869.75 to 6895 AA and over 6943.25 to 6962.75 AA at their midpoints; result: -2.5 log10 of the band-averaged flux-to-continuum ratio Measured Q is 0.02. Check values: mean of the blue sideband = 23.8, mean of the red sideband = 23.9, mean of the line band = 23.5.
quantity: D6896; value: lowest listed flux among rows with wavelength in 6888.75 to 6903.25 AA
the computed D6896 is 24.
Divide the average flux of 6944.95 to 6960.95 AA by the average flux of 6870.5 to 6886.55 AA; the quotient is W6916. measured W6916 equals 1.03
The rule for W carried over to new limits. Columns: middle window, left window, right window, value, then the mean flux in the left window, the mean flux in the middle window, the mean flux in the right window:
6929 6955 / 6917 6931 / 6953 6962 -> -0.7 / 22.9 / 24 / 23.7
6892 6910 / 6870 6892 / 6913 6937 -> -0.5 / 23.7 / 24.1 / 23.3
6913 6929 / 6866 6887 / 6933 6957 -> 0.5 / 23.3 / 22.9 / 24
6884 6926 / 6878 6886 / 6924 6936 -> -0.1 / 23.8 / 23.8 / 23.6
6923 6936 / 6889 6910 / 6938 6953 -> 0.3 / 24.2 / 23.5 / 24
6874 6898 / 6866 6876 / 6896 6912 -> -0.7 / 22.8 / 24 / 23.9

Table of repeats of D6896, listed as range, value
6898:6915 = 23.3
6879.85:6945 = 22.5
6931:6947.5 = 23.8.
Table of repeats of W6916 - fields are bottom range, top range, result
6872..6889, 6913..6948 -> 1.00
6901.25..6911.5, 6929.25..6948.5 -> 1.01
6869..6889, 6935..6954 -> 1.02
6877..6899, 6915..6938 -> 0.96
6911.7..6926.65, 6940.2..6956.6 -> 1.05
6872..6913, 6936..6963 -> 1.00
